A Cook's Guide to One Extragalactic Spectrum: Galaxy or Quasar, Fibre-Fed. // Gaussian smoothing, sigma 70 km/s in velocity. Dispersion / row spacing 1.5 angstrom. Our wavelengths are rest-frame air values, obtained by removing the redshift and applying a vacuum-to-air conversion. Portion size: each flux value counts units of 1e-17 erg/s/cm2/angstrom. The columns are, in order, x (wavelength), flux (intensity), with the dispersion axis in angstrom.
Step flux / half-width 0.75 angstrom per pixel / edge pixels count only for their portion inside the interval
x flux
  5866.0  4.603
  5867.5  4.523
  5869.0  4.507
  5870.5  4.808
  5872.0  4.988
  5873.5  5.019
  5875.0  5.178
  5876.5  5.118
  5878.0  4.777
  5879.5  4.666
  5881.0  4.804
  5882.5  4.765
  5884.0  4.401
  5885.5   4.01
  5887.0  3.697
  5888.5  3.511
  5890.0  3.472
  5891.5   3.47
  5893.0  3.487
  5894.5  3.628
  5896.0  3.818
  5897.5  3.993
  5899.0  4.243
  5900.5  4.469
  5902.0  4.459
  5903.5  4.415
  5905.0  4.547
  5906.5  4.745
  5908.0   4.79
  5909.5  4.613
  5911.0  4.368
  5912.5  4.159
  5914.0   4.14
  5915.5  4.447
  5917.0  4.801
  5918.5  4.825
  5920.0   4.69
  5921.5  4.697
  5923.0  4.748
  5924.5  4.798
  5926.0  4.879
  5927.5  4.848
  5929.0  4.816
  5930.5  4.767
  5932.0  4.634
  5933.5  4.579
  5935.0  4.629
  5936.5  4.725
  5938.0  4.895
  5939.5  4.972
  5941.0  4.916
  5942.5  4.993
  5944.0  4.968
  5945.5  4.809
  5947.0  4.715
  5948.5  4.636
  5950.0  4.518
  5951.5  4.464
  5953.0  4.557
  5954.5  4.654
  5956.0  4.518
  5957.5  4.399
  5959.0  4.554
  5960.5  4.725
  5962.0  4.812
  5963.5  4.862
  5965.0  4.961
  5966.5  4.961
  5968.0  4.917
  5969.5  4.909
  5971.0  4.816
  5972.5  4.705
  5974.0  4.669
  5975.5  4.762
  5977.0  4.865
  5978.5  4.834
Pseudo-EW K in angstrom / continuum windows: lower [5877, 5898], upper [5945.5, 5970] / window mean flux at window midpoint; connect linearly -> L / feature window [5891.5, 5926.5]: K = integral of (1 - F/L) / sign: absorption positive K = -1.2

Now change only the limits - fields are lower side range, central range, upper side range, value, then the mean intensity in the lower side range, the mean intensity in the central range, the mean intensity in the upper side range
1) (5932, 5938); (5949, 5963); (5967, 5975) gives 0.49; 4.67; 4.58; 4.81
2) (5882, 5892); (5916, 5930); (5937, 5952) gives -1.03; 3.89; 4.78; 4.79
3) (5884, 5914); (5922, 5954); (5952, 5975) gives -1.94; 4.11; 4.75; 4.73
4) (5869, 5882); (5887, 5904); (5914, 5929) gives 3.27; 4.89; 3.89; 4.72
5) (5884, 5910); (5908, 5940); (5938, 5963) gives -1.96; 4.08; 4.67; 4.71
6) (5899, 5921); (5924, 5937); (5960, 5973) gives -0.27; 4.53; 4.74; 4.86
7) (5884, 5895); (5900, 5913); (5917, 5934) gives -1.05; 3.66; 4.51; 4.76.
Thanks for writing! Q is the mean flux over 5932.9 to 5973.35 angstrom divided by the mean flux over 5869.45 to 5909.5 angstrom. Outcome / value 1.09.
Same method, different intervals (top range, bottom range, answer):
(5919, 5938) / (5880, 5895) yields 1.20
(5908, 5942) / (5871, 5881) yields 0.95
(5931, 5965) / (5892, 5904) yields 1.17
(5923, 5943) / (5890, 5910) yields 1.15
